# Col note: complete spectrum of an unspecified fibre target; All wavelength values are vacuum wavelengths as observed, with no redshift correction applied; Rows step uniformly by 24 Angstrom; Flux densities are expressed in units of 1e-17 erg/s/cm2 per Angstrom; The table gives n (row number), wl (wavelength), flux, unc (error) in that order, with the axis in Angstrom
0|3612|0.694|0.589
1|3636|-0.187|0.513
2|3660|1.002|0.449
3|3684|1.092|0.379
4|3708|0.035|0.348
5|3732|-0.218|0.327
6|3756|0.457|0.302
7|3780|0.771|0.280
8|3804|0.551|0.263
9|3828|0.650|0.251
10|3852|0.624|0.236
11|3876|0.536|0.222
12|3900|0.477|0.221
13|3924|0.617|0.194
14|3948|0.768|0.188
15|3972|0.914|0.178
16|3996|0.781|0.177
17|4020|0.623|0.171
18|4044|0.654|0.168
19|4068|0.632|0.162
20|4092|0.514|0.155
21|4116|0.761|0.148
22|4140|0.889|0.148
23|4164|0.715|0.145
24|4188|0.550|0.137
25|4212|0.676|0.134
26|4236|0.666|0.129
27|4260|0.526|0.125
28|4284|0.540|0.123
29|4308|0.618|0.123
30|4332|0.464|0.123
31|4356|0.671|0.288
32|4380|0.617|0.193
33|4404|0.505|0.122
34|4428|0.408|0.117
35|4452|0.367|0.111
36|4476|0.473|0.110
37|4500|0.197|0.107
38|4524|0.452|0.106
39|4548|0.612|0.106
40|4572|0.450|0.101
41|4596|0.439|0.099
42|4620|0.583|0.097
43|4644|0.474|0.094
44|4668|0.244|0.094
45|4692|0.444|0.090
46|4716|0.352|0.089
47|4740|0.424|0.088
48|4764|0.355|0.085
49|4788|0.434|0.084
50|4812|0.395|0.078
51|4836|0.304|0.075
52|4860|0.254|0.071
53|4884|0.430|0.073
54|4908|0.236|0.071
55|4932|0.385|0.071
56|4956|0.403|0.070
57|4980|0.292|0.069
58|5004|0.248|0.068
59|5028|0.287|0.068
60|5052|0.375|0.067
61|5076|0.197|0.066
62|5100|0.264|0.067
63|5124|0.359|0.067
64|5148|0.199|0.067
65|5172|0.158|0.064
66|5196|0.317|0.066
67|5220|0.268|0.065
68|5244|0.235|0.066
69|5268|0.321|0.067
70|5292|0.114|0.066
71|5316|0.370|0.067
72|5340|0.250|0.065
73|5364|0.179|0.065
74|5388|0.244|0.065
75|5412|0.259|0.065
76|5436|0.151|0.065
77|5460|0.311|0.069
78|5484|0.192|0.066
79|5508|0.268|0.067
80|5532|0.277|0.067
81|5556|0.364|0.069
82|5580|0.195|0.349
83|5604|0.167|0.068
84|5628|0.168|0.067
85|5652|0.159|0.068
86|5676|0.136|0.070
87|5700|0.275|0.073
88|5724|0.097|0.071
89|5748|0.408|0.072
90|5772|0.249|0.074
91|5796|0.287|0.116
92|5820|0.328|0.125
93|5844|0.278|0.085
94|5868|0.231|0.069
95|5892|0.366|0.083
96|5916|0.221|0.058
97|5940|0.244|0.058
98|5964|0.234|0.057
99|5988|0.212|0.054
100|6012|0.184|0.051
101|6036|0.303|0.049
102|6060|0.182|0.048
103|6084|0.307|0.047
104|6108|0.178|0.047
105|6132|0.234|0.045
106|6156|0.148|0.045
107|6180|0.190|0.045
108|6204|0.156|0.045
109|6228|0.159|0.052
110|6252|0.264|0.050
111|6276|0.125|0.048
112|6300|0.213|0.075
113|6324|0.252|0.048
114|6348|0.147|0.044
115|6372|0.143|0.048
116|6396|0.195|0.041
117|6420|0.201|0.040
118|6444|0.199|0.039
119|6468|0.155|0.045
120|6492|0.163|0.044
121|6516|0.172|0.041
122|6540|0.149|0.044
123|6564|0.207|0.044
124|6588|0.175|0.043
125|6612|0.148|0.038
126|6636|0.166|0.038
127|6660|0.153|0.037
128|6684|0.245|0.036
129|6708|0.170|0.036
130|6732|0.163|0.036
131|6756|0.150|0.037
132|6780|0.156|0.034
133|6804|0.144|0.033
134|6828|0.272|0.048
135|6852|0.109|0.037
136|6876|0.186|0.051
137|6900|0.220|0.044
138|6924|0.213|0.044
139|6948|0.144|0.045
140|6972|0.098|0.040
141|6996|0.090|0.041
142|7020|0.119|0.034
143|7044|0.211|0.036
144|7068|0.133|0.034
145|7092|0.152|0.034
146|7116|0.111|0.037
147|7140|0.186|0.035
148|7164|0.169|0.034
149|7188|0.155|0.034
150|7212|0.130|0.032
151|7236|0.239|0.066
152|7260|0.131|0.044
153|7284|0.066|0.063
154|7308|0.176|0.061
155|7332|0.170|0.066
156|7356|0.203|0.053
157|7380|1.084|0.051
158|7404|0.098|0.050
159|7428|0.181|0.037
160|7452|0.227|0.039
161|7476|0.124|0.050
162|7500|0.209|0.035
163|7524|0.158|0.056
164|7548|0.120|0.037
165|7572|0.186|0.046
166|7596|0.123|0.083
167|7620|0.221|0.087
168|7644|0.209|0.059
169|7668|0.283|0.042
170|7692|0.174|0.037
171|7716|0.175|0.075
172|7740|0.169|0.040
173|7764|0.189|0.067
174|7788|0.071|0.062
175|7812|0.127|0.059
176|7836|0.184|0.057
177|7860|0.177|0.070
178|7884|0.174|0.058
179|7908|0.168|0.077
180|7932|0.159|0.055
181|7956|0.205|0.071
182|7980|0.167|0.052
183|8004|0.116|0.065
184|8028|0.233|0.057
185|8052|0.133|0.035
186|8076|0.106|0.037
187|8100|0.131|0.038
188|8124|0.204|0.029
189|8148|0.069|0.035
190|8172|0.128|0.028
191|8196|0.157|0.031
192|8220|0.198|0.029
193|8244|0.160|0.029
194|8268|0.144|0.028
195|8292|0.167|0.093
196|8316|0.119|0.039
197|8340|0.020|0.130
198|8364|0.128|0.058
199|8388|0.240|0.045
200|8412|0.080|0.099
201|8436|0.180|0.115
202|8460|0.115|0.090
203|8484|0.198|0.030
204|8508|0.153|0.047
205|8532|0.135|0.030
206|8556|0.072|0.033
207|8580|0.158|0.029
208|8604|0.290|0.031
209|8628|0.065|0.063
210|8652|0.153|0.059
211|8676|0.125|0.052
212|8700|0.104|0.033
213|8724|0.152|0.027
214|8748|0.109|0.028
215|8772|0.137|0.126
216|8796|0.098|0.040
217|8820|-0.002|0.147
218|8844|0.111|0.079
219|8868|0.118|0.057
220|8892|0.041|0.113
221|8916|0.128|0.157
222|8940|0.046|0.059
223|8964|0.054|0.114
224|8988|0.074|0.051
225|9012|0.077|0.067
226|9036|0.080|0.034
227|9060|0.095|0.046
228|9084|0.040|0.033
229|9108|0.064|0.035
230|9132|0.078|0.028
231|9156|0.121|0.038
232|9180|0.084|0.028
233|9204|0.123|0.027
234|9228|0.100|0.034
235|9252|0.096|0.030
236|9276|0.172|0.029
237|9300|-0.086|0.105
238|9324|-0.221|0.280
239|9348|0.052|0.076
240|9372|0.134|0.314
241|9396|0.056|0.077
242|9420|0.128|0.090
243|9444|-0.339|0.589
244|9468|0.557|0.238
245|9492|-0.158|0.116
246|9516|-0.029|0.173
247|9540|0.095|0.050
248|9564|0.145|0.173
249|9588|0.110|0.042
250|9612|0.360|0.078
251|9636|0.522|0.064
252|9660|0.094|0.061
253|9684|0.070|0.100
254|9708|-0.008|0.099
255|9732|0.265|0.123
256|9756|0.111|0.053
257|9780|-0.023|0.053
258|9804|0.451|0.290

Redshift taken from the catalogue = 0.980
